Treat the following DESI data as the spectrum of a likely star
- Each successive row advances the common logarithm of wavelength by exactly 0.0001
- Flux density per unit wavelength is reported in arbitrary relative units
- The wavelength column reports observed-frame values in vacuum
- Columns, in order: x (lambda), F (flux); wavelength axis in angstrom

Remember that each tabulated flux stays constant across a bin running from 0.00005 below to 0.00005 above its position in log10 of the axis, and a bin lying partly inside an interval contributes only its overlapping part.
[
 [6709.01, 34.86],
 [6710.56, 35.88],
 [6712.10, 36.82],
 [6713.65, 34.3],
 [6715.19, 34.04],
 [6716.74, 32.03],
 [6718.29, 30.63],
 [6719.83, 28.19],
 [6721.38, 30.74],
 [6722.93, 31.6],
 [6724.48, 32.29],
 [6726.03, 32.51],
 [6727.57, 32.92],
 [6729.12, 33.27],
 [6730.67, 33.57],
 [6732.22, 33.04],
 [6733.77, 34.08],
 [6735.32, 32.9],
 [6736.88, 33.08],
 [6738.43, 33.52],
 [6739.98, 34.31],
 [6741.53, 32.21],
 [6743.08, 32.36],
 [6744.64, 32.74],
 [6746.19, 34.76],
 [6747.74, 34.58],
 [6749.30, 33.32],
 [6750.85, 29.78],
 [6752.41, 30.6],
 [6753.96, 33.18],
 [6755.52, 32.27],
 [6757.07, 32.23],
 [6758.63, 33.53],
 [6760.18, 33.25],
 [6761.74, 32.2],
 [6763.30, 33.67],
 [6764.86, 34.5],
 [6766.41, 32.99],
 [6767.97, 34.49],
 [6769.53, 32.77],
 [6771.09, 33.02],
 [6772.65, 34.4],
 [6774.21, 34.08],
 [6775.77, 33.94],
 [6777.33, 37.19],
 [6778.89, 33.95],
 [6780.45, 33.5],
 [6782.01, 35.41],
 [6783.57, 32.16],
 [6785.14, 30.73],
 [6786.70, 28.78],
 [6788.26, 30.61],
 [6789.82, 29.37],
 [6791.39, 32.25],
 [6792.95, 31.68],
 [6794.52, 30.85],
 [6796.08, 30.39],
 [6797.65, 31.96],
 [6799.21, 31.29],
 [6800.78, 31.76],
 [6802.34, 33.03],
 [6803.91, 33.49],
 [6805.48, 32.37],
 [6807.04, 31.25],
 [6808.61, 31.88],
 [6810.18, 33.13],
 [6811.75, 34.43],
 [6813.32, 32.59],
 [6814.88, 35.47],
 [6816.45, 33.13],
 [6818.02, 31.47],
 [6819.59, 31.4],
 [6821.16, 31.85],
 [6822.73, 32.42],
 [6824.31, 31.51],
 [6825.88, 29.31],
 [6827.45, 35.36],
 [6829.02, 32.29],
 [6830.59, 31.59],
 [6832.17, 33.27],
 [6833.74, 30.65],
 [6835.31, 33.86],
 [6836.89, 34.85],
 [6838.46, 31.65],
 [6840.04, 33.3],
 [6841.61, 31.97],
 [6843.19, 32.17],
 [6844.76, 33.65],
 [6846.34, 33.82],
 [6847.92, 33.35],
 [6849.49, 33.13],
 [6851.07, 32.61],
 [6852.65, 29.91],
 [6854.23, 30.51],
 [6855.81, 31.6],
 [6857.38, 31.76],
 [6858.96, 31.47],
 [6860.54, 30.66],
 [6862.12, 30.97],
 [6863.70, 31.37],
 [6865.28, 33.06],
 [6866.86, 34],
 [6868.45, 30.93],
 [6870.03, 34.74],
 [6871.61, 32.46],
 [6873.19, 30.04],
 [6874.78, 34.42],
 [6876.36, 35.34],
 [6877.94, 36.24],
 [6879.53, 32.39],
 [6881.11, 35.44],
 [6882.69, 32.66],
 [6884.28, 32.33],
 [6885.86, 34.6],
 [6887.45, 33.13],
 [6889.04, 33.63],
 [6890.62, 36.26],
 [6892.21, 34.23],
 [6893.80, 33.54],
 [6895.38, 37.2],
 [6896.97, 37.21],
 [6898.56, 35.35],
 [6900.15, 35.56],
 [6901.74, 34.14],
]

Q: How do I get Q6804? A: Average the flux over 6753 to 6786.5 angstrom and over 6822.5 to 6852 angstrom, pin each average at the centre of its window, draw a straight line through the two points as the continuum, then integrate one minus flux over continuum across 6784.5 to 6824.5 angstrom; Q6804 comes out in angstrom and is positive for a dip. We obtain 1.4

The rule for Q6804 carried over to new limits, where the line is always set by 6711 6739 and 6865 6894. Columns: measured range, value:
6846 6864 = 0.97 angstrom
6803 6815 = 0.11 angstrom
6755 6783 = -0.60 angstrom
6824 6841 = 0.44 angstrom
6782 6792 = 0.64 angstrom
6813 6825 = 0.30 angstrom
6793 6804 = 0.49 angstrom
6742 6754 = 0.11 angstrom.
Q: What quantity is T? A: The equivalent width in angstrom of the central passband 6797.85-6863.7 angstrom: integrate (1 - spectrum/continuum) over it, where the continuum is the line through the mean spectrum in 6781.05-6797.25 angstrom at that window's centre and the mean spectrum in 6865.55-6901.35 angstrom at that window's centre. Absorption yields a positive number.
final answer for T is 0.4 angstrom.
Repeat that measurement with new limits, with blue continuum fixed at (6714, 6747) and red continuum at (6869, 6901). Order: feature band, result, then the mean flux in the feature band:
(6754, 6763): 0.0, 32.8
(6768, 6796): 0.5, 32.6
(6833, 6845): 0.4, 32.7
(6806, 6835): 1.0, 32.4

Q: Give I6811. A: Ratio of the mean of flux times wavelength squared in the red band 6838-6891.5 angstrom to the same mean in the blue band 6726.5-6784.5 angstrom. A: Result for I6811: 1.0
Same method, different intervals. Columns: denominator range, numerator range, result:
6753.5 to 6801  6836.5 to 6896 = 1.04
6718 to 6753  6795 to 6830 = 1.02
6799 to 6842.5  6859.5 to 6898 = 1.05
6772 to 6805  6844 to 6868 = 1.01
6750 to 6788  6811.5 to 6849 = 1.01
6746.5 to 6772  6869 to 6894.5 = 1.06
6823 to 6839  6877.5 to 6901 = 1.09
